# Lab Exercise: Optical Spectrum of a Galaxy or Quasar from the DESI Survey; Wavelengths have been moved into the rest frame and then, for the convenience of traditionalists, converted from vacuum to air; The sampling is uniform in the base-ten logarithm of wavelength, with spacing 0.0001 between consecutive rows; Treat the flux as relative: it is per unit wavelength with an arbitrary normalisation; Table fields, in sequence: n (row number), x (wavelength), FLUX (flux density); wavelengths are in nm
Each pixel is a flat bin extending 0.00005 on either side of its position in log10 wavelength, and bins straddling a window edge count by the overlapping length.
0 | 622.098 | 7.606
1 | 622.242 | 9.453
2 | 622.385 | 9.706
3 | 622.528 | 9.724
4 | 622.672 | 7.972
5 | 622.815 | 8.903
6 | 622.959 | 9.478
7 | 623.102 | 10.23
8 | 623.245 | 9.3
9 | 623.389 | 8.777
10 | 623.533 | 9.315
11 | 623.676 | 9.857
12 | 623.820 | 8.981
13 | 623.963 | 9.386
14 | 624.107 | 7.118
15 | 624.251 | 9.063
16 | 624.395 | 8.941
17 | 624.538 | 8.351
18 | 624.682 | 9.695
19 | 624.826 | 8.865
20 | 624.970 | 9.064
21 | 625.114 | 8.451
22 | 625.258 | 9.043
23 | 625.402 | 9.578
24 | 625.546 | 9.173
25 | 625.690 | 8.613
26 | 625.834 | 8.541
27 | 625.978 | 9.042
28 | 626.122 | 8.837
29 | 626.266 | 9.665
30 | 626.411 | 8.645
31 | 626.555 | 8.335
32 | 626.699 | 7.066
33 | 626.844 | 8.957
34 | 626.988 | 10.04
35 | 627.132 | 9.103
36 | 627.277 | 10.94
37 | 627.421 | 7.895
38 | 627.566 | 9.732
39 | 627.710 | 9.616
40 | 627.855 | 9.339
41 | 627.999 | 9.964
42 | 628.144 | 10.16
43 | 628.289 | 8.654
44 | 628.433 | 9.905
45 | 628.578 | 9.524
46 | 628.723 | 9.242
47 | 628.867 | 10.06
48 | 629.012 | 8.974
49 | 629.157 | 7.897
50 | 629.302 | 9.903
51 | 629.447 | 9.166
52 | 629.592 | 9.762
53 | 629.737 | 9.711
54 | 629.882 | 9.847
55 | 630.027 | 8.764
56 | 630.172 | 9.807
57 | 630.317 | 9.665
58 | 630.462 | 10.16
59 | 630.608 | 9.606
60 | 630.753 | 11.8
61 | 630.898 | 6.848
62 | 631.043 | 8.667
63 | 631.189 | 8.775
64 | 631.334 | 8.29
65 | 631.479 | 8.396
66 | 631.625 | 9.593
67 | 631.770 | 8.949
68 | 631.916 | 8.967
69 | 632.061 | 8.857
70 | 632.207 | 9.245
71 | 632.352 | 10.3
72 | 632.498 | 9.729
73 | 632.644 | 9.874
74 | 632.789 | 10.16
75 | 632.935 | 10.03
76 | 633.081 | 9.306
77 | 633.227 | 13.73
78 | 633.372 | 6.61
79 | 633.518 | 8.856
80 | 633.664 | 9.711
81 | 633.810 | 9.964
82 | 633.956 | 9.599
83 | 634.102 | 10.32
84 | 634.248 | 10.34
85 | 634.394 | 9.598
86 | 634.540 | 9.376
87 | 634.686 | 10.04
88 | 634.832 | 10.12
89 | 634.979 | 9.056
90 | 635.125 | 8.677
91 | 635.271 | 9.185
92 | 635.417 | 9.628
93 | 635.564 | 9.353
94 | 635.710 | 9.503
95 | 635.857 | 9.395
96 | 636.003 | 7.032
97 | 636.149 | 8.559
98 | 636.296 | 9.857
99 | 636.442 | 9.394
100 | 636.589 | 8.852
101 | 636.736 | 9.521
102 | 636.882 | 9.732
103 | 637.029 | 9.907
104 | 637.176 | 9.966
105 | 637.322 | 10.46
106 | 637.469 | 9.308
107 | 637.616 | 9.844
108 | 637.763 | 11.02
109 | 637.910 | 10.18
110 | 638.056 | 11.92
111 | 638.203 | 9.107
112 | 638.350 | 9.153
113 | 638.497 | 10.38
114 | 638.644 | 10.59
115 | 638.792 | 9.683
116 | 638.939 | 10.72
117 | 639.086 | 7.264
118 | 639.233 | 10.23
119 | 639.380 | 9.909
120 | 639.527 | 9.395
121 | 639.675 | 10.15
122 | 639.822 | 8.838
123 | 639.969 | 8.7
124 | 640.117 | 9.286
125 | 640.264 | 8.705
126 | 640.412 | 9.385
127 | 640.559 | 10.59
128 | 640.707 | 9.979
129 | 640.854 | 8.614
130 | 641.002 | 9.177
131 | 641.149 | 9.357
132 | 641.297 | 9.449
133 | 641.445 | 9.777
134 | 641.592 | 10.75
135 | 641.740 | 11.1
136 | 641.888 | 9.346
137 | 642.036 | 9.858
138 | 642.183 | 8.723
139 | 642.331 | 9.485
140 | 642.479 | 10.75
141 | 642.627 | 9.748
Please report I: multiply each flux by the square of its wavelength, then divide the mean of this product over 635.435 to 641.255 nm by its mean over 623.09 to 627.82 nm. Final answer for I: 1.1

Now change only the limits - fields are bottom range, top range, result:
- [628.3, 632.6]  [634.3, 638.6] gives 1.05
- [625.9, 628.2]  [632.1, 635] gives 1.09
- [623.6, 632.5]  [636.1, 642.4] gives 1.09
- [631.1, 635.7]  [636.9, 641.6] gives 1.04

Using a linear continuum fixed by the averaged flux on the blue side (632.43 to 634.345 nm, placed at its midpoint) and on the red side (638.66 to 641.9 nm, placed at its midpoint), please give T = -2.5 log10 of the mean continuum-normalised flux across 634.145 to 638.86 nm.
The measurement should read 0.01 mag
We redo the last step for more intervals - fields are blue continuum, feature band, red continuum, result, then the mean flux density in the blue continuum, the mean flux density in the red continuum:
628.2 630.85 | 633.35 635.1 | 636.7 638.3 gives 0.039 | 9.56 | 10.1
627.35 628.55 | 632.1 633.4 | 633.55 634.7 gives -0.027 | 9.41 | 9.82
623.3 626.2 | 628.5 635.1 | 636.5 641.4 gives -0.021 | 8.94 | 9.68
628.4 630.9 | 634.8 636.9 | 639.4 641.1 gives 0.033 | 9.55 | 9.37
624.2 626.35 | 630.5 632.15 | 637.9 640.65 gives 0.034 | 8.99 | 9.68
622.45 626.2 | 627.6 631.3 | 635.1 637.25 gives -0.036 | 9.01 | 9.25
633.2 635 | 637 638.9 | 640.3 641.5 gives -0.059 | 9.72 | 9.51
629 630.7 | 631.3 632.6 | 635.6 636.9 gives 0.019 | 9.48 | 9.08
